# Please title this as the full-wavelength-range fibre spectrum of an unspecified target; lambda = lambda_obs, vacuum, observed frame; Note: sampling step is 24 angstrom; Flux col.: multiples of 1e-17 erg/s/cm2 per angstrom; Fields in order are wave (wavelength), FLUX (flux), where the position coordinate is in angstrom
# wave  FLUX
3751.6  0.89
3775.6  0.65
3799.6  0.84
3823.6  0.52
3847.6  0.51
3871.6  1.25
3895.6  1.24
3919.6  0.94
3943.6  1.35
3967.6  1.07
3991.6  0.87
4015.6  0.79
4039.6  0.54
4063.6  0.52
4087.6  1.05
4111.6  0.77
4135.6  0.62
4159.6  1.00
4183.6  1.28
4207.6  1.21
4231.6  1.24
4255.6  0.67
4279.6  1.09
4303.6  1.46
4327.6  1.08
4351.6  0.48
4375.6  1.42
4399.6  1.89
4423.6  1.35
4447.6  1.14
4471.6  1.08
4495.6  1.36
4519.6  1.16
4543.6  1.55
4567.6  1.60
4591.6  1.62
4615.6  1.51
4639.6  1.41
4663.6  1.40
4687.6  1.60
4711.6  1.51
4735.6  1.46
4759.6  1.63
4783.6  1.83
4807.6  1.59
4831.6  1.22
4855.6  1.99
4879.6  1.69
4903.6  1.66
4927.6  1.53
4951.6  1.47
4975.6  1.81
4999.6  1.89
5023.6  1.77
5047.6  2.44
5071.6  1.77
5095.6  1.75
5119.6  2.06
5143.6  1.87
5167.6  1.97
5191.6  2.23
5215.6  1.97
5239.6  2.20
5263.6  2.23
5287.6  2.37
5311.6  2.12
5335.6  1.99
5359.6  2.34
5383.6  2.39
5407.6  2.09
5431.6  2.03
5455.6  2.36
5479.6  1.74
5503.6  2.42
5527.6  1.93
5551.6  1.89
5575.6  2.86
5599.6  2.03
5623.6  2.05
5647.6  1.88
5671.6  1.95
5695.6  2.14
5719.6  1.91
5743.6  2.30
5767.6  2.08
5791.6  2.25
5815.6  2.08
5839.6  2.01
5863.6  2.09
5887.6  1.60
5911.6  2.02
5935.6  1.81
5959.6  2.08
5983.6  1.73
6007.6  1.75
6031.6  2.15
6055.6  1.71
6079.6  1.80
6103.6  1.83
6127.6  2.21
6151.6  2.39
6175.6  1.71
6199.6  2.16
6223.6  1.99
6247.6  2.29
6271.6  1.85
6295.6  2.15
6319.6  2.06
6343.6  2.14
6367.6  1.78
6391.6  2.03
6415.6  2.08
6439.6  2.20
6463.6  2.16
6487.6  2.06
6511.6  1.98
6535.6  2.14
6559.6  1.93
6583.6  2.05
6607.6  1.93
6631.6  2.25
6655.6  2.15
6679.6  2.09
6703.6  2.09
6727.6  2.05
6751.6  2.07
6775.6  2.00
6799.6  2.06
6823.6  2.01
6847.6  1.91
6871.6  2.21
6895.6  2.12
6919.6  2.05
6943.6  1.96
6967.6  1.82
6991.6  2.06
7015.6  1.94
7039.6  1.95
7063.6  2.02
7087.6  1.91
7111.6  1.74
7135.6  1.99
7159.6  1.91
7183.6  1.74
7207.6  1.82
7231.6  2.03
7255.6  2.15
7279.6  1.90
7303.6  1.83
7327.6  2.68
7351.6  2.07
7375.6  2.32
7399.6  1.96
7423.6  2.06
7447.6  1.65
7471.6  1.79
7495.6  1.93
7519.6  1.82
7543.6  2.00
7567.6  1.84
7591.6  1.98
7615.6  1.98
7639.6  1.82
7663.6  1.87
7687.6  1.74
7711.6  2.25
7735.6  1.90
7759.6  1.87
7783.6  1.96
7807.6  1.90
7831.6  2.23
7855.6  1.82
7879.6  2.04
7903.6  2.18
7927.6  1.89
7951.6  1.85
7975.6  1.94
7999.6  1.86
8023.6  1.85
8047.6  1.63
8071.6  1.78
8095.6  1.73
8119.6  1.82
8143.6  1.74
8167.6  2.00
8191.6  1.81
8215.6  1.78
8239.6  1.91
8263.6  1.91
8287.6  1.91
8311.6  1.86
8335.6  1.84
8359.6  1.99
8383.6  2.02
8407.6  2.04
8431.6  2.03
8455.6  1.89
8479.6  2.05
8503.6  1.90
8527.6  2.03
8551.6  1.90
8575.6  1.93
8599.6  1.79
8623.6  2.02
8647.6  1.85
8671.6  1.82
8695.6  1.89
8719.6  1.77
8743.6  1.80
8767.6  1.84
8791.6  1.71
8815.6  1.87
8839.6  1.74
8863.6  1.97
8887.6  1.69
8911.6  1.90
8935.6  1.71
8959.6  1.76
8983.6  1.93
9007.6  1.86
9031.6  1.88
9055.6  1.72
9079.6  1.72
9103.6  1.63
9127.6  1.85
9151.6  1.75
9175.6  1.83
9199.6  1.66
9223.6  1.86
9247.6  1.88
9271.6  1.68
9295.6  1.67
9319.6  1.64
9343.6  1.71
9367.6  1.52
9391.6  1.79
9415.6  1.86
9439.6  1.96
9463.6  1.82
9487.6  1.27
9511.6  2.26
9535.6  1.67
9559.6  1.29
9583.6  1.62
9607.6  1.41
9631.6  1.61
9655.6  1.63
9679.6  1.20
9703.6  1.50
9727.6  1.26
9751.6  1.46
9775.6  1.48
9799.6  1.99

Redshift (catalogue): 0.138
